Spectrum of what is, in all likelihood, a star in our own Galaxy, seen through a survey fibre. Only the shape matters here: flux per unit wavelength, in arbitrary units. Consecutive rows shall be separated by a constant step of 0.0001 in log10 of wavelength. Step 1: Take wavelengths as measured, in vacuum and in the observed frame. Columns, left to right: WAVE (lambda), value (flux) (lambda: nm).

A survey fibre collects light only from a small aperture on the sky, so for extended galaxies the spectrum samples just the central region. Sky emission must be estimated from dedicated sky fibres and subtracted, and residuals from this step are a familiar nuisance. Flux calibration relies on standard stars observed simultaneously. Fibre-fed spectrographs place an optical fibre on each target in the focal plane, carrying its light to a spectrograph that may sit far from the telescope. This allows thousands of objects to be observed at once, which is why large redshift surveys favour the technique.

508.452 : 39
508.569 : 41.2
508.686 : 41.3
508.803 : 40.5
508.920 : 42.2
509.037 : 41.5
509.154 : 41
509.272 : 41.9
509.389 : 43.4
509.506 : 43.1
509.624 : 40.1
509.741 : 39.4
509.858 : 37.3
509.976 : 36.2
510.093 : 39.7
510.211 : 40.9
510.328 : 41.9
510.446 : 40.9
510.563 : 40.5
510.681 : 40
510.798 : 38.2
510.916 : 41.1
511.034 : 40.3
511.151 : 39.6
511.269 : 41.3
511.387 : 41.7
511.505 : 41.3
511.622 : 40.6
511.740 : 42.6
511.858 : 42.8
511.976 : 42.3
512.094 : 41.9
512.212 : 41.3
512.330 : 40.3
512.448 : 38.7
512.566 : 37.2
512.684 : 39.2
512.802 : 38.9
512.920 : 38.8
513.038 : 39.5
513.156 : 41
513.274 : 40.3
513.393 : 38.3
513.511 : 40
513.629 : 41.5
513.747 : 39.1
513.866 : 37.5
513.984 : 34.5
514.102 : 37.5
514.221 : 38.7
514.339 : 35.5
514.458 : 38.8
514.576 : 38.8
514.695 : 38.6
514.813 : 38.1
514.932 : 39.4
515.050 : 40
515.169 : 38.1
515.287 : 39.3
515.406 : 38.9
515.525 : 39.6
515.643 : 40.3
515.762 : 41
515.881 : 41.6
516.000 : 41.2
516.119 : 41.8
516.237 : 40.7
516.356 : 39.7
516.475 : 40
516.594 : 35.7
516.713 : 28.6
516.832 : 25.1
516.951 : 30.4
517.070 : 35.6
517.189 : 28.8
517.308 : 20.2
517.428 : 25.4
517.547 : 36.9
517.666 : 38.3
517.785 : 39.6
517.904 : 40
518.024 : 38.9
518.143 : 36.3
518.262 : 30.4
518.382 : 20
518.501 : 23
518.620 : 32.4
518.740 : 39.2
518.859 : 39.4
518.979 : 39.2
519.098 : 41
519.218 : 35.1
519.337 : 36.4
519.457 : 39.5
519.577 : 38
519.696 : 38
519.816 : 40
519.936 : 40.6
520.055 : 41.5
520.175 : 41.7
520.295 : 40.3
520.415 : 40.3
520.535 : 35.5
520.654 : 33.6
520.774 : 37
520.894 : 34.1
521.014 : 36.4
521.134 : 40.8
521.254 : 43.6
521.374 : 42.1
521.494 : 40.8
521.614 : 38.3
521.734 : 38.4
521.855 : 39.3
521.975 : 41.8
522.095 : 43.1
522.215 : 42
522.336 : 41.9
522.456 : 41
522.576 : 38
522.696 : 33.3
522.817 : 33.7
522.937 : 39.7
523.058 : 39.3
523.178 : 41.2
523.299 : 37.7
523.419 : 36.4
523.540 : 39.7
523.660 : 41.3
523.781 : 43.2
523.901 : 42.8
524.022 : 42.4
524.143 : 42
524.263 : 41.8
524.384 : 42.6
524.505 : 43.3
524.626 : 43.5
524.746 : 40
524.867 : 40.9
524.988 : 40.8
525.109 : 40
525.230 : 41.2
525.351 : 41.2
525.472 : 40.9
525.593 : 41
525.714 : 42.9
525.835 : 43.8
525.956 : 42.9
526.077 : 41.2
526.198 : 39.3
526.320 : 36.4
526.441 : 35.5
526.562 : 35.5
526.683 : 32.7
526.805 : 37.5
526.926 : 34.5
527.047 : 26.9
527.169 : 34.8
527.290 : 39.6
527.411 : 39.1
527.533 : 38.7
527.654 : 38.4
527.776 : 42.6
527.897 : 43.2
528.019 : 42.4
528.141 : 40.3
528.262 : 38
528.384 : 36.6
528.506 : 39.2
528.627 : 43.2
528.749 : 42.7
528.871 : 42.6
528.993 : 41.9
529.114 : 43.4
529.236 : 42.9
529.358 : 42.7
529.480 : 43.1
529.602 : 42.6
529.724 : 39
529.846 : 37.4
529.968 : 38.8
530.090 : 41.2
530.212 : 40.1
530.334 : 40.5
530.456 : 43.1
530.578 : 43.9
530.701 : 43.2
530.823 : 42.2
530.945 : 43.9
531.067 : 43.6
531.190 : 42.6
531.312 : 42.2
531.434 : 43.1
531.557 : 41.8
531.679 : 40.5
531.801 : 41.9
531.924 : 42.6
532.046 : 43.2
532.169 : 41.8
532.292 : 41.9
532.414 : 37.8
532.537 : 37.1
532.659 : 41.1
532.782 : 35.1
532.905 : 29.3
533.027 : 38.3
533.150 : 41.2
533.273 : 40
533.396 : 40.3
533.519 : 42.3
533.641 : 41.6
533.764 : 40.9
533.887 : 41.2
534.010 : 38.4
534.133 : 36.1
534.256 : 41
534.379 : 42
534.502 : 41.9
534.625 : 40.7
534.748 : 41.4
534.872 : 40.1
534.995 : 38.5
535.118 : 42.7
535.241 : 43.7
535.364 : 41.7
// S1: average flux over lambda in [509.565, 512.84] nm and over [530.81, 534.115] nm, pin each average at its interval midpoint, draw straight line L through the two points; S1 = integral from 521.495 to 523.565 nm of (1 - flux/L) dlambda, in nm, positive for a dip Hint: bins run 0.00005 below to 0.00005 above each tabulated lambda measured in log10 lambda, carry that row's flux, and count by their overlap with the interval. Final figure 0.06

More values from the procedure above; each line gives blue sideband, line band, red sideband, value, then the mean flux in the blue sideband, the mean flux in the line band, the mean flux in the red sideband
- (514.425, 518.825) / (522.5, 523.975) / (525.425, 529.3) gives -0.04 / 35.7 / 38.9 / 39.4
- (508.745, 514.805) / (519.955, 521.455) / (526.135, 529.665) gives 0.02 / 39.9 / 39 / 39.2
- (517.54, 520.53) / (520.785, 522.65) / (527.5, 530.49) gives -0.09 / 37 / 40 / 41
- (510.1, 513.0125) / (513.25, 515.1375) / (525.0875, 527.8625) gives 0.08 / 40.5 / 38.5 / 38.6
